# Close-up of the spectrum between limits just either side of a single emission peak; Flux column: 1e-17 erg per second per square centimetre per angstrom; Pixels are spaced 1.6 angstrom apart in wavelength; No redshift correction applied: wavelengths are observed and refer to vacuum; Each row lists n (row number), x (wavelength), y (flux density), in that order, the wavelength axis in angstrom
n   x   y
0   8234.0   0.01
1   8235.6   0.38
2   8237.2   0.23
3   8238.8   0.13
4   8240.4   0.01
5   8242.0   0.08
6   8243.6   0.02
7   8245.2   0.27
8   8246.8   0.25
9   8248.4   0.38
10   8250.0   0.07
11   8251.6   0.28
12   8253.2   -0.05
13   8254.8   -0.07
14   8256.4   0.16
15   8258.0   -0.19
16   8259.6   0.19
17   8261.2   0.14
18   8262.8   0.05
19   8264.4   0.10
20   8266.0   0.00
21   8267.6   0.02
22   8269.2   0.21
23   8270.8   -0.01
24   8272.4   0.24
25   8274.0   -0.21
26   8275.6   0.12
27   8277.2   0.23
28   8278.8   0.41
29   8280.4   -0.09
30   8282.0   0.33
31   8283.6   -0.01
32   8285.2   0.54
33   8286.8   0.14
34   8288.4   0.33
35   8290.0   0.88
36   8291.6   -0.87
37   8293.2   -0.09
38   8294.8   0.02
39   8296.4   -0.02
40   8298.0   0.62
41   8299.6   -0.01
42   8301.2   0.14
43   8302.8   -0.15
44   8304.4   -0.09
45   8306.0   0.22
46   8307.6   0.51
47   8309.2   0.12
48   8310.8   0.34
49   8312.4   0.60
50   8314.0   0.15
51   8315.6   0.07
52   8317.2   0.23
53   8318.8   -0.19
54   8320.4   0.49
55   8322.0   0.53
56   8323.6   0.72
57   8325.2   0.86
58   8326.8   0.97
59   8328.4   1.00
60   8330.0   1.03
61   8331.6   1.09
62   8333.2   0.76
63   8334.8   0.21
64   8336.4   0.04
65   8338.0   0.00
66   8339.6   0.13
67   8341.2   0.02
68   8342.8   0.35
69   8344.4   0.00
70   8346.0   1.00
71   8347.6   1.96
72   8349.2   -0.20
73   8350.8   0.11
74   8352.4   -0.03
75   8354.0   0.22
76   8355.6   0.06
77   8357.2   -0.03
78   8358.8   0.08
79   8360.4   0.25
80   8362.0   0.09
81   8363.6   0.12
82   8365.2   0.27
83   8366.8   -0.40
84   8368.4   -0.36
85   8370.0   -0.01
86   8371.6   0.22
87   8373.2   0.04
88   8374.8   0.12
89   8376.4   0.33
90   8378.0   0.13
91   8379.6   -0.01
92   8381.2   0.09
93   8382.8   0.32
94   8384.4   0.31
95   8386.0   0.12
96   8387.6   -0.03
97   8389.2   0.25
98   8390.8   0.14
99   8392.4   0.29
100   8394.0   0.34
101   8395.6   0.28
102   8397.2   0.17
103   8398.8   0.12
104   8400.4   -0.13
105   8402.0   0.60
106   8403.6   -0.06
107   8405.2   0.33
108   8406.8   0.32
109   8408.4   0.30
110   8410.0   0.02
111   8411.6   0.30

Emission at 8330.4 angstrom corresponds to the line [O II]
